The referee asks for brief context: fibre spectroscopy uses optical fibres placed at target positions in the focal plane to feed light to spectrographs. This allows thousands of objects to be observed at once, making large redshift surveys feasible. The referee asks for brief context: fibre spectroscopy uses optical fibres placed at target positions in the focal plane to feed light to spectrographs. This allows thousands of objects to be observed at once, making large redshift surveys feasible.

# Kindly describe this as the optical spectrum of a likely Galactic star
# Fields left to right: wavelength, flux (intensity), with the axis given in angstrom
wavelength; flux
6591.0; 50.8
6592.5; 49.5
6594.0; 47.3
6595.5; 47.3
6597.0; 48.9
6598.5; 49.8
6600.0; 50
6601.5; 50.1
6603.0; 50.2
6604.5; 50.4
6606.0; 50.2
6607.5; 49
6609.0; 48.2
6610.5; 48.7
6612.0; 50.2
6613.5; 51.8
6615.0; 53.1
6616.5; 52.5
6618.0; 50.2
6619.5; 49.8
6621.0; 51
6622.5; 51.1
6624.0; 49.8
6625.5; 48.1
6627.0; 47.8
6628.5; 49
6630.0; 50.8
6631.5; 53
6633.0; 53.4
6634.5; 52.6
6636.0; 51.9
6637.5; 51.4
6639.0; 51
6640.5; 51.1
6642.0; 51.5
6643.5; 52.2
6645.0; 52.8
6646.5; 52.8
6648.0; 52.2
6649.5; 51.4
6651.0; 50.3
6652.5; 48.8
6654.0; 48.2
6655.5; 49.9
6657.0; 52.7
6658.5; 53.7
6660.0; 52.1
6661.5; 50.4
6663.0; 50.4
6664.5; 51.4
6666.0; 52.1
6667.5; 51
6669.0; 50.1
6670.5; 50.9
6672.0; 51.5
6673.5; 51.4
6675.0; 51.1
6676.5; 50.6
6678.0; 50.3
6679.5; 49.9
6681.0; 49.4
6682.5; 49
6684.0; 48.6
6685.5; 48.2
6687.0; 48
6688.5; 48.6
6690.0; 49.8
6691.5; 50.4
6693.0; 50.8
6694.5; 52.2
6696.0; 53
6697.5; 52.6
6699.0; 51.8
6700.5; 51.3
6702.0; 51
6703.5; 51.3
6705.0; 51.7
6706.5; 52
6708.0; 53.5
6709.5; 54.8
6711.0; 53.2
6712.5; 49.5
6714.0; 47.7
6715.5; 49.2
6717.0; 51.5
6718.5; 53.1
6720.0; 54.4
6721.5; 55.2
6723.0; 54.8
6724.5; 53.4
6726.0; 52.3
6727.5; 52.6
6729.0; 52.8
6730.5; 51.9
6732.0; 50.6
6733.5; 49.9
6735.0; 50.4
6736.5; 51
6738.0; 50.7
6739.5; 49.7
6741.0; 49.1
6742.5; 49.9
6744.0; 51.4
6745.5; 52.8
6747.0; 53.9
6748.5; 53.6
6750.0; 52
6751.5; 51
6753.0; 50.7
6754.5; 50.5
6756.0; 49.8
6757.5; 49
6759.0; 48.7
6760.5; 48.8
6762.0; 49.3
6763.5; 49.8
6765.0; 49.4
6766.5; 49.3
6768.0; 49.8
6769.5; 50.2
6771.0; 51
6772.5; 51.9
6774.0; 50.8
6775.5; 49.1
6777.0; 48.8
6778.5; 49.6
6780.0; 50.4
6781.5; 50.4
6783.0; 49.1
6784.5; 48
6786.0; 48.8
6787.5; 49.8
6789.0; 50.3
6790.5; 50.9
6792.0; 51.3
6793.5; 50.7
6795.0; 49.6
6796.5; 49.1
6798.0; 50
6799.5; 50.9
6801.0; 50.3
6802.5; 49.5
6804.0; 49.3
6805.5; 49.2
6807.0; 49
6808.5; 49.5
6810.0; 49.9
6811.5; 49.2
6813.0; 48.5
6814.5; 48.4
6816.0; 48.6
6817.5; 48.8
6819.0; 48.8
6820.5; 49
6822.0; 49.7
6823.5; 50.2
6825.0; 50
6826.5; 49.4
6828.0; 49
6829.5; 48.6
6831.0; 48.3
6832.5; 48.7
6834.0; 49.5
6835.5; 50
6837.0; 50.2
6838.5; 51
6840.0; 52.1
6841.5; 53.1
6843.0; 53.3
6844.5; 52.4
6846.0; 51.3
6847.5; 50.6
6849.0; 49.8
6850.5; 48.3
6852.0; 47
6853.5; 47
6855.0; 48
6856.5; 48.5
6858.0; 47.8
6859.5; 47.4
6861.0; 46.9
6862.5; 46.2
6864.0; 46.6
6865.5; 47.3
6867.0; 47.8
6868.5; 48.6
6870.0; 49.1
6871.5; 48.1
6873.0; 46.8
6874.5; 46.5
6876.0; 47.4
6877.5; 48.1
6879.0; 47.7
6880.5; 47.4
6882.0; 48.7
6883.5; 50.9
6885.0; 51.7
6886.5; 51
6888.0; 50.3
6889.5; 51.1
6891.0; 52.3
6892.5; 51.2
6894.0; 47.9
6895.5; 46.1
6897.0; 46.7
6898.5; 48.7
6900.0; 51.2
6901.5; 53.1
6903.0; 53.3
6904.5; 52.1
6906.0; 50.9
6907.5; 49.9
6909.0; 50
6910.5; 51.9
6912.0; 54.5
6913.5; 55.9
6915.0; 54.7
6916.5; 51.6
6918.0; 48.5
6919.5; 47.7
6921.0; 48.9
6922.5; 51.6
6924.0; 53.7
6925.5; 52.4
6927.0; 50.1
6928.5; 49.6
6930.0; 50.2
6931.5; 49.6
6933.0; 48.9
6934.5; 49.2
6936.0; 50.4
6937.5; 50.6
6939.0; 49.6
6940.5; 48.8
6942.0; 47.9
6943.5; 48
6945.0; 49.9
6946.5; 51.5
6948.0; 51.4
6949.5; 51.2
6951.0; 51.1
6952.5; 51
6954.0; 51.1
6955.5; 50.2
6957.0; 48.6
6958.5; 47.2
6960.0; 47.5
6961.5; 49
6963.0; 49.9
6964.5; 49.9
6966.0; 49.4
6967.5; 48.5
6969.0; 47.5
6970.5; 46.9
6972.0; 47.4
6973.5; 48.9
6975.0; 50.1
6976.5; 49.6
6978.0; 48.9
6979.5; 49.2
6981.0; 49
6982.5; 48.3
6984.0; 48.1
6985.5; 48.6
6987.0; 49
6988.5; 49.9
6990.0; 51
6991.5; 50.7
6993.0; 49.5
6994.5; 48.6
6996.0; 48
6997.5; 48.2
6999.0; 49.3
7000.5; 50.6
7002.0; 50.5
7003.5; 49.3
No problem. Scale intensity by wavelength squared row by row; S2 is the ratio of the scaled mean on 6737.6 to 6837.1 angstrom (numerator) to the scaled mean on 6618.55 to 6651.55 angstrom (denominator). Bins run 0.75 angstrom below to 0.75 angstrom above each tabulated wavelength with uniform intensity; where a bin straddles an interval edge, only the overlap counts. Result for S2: 1.02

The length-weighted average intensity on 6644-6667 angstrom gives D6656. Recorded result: 51.3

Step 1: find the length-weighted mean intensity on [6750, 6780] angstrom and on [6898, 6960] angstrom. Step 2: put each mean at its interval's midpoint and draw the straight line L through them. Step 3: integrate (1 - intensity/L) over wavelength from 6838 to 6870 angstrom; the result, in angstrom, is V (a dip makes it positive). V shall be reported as 0.8 angstrom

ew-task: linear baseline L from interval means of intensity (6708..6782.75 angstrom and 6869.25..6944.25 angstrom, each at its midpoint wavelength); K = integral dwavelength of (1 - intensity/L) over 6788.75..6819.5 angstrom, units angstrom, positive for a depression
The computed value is 0.6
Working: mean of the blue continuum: 51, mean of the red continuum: 50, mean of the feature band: 49.6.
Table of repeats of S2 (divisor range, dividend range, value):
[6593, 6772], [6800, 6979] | 1.04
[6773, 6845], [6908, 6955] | 1.05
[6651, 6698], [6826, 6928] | 1.05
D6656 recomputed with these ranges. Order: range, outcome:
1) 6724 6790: 50.5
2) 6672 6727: 51.3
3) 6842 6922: 49.6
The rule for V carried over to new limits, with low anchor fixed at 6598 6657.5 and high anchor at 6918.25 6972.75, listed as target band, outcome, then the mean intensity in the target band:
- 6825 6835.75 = 0.2 angstrom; 49.1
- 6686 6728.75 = -1.1 angstrom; 51.8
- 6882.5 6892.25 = -0.3 angstrom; 51.2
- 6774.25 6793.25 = 0.2 angstrom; 49.8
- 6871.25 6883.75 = 0.5 angstrom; 47.8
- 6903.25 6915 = -0.6 angstrom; 52.4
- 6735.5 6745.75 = 0.0 angstrom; 50.5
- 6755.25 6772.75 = 0.2 angstrom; 49.7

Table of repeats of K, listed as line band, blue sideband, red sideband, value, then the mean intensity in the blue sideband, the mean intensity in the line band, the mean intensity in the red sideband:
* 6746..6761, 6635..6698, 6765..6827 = -0.24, 50.9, 50.9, 49.7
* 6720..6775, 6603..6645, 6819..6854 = -0.89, 50.8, 51.1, 49.9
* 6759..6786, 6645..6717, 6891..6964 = 0.53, 50.9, 49.7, 50.3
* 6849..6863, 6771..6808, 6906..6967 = 0.69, 49.9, 47.6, 50.3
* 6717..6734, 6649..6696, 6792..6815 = -0.91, 50.5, 52.8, 49.6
